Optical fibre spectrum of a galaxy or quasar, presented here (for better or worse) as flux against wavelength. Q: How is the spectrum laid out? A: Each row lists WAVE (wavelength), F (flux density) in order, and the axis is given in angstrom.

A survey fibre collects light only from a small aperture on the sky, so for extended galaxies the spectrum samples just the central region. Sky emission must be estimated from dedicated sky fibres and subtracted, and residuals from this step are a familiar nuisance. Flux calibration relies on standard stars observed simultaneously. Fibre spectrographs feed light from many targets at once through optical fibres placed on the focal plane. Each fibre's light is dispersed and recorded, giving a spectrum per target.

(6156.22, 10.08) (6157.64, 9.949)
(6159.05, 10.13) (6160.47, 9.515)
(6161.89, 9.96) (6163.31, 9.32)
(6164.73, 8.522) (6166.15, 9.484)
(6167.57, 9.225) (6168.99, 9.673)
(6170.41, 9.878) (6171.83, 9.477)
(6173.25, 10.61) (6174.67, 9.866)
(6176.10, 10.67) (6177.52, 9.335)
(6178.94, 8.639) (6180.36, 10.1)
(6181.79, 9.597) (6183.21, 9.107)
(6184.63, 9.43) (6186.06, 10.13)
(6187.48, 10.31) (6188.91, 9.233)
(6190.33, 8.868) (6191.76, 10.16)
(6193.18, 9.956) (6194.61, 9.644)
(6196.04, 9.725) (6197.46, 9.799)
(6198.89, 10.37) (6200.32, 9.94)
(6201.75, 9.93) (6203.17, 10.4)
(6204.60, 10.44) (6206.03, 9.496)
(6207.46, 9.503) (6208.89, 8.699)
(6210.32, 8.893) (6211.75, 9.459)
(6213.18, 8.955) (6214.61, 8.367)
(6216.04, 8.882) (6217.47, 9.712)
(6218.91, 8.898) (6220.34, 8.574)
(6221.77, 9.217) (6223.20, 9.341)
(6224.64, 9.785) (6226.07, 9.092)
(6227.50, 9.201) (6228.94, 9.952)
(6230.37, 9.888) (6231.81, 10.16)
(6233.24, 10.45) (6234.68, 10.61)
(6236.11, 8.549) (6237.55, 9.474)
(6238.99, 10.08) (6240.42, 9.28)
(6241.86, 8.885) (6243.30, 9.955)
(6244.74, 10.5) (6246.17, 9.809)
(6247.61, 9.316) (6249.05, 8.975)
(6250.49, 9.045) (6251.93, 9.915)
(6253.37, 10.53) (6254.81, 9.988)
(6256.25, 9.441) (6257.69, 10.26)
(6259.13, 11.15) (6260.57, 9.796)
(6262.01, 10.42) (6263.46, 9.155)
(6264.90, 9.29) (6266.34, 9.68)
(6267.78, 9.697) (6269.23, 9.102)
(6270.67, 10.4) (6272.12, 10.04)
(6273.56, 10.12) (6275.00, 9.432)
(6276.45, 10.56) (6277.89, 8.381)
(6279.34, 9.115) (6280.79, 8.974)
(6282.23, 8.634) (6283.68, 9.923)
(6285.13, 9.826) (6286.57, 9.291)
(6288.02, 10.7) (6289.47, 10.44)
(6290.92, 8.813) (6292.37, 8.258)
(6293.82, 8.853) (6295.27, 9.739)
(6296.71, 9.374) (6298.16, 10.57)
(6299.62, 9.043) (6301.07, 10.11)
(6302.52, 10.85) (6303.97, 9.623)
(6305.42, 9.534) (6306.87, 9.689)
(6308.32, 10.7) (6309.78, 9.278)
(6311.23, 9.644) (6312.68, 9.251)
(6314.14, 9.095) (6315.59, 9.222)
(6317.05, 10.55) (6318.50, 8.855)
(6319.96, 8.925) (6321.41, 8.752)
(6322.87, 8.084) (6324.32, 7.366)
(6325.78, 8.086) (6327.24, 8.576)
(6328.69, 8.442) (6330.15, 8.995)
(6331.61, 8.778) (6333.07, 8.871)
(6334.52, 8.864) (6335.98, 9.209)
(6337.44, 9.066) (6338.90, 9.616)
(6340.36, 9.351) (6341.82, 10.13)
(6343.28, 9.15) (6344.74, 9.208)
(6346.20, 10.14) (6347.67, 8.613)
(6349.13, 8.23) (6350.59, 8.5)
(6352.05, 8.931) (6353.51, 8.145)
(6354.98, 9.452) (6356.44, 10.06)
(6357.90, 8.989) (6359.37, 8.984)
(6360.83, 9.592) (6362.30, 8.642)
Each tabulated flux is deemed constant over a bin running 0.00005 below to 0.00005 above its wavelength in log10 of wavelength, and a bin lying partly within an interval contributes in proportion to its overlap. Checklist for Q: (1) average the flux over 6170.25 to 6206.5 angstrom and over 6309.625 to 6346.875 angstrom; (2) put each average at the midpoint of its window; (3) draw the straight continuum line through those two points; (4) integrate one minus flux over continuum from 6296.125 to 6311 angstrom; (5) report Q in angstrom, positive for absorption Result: -1.1 angstrom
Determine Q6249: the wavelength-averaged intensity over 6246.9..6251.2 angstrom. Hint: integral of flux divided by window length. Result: 9.11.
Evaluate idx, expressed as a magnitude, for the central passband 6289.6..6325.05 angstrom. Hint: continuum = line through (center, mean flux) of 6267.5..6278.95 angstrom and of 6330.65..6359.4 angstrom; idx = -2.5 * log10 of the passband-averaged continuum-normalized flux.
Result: 0.01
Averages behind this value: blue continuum 9.7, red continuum 9.12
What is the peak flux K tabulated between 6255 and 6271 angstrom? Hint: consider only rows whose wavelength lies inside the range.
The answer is 11.15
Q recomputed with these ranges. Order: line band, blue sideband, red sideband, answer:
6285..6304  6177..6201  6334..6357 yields -0.7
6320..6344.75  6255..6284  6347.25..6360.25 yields 0.7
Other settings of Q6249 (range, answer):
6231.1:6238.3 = 9.85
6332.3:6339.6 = 9.13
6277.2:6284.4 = 9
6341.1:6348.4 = 9.44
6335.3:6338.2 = 9.14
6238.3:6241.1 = 9.7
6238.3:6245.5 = 9.75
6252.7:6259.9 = 10.3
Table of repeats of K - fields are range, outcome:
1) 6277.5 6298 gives 10.7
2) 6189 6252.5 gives 10.61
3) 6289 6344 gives 10.85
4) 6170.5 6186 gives 10.67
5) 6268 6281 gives 10.56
